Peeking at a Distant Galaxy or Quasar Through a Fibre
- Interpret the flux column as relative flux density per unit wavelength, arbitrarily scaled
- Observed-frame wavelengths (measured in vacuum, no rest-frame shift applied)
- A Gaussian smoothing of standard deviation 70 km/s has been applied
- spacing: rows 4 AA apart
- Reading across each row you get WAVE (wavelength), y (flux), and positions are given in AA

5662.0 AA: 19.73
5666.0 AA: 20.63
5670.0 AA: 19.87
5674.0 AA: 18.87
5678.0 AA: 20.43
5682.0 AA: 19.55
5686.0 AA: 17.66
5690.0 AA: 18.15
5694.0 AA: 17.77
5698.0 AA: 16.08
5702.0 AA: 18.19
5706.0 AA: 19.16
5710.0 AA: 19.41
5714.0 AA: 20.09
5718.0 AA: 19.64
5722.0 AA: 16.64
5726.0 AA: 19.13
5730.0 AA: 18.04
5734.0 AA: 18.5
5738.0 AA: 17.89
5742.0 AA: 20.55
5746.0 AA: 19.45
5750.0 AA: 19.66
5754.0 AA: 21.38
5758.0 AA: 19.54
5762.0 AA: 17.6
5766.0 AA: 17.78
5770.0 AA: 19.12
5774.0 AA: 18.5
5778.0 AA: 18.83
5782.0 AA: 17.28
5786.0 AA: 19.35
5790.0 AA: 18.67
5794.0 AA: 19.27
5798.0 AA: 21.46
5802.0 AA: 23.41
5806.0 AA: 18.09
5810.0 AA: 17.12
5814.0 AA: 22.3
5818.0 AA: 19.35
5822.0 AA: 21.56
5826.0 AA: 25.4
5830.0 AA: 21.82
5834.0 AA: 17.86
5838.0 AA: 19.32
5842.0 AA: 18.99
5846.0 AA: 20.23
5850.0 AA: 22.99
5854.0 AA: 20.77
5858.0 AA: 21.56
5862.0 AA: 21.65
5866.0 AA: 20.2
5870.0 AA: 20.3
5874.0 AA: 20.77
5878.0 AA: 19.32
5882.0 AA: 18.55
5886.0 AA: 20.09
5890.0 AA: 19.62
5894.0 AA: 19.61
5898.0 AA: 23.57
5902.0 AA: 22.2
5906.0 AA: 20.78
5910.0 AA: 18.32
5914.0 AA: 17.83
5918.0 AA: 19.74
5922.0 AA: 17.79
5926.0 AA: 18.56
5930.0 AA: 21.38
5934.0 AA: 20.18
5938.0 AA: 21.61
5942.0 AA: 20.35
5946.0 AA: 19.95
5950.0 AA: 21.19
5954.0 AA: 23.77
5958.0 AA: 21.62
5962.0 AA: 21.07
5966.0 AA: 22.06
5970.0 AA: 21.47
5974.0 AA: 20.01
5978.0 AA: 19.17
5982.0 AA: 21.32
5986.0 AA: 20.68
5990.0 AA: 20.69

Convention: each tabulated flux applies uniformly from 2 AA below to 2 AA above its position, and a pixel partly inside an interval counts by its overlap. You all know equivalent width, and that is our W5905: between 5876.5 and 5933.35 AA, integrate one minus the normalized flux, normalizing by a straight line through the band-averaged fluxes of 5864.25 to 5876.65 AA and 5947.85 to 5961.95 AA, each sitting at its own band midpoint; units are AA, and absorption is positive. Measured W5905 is 3.3 AA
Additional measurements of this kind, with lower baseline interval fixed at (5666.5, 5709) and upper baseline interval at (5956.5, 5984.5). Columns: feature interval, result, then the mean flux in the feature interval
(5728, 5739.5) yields 0.5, 18.2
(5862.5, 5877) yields -0.2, 20.5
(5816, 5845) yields -1.2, 20.6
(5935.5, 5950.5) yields 0.0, 20.7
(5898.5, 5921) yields 0.6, 19.9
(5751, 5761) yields -0.5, 20.1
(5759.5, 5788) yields 1.5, 18.4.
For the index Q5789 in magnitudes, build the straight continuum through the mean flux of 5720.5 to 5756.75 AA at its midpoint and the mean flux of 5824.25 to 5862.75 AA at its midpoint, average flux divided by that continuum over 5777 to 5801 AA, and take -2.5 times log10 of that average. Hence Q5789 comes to 0.04 mag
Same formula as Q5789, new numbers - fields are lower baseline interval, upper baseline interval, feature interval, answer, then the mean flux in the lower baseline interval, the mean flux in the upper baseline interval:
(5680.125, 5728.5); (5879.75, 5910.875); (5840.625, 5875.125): -0.045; 18.4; 20.4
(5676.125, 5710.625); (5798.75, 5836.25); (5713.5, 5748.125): 0.018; 18.4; 20.8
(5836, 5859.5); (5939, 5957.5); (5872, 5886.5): 0.065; 20.6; 21.4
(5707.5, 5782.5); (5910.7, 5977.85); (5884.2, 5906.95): -0.048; 18.9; 20.5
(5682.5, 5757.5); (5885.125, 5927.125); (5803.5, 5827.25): -0.066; 18.8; 19.8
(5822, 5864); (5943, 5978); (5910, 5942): 0.087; 21.1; 21.2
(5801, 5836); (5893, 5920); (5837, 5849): 0.041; 20.7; 20.3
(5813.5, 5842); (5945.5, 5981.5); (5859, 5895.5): 0.049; 20.9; 21.2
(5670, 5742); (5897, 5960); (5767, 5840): -0.024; 18.6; 20.5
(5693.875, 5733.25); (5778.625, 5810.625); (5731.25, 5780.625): -0.005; 18.4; 19.4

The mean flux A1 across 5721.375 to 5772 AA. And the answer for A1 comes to 18.9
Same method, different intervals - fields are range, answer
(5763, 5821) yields 19.3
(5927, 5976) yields 21.2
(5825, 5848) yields 20.4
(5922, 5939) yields 20.1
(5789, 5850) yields 20.4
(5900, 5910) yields 20.9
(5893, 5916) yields 20.4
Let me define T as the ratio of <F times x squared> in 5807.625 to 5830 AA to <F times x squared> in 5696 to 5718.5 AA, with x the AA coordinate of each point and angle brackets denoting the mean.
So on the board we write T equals 1.18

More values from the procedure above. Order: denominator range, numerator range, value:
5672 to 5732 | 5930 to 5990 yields 1.24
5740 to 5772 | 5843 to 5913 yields 1.11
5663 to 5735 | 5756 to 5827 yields 1.08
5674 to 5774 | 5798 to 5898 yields 1.14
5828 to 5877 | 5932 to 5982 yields 1.06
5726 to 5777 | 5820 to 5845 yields 1.13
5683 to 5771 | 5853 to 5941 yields 1.14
